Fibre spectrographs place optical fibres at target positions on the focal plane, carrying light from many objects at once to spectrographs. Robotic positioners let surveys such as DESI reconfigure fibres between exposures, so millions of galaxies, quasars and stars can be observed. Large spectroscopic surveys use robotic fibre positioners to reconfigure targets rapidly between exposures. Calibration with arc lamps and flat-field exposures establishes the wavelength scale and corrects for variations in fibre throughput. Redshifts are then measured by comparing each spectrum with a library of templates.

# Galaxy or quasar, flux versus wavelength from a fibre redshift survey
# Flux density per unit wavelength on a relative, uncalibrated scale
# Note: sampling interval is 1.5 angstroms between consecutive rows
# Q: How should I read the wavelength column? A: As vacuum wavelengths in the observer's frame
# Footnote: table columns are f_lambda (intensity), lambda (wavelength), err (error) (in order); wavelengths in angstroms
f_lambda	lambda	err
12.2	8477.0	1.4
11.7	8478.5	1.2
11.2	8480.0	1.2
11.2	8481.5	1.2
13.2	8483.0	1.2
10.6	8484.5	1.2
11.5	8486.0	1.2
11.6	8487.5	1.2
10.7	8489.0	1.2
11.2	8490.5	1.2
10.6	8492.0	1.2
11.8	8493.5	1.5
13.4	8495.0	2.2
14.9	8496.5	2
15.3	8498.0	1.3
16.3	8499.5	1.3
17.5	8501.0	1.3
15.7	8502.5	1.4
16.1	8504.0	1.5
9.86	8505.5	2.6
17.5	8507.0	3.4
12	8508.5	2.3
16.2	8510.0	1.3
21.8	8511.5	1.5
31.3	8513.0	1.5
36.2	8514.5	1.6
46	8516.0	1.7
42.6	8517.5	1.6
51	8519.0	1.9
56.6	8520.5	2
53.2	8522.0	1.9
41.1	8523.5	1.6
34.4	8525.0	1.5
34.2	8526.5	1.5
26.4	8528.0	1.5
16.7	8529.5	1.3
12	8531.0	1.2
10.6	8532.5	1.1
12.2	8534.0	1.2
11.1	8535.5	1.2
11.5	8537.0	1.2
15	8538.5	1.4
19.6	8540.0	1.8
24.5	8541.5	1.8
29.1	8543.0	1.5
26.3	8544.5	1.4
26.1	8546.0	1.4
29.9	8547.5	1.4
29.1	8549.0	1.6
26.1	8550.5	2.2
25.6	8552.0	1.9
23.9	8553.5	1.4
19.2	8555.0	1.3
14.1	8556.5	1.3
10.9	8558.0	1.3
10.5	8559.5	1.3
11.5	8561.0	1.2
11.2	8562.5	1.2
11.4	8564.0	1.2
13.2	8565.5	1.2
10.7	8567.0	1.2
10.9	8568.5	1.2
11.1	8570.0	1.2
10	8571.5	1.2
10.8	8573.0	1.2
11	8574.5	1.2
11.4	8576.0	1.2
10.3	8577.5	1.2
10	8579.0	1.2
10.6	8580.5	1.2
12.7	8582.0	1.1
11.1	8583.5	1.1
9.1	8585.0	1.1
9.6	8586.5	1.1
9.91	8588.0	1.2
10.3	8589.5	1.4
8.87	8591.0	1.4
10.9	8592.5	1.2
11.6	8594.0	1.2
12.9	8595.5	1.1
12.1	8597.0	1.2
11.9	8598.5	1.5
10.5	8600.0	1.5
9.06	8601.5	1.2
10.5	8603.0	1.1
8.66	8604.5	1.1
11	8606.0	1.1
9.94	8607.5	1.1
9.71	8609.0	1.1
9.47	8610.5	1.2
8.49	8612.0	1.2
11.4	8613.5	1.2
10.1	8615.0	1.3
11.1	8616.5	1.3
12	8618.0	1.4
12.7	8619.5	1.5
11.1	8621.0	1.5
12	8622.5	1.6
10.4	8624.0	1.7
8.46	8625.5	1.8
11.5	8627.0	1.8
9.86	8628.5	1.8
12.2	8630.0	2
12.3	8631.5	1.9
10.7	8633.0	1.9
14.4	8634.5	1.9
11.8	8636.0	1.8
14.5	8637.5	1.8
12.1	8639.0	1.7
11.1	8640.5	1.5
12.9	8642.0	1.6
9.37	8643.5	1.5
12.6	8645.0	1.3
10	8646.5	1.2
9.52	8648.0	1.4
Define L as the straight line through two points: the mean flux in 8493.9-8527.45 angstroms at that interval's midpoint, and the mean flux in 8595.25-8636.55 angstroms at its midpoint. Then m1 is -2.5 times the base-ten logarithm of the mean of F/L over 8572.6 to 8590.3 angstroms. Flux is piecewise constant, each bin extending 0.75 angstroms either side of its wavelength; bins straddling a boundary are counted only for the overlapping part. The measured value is 0.48 mag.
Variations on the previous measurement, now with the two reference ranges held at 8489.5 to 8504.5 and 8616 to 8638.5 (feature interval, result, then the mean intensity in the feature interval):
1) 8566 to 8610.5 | 0.174 mag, 10.6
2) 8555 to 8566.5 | 0.059 mag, 12.3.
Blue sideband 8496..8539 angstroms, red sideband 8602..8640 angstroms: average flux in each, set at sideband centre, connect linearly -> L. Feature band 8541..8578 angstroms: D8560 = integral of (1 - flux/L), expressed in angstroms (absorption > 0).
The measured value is 4.7 angstroms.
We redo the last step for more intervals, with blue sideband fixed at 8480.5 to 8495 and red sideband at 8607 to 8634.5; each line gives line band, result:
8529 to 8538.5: -1.0 angstroms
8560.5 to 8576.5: -0.1 angstroms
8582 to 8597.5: 0.4 angstroms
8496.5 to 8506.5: -3.3 angstroms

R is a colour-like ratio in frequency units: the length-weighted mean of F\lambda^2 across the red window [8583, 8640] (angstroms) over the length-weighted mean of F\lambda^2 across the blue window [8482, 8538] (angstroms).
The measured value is 0.51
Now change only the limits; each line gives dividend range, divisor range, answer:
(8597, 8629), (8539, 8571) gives 0.57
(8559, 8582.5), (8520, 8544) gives 0.44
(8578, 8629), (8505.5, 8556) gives 0.40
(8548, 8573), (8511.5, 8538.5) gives 0.52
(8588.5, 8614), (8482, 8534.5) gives 0.48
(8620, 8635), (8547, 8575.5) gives 0.73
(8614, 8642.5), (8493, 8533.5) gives 0.47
